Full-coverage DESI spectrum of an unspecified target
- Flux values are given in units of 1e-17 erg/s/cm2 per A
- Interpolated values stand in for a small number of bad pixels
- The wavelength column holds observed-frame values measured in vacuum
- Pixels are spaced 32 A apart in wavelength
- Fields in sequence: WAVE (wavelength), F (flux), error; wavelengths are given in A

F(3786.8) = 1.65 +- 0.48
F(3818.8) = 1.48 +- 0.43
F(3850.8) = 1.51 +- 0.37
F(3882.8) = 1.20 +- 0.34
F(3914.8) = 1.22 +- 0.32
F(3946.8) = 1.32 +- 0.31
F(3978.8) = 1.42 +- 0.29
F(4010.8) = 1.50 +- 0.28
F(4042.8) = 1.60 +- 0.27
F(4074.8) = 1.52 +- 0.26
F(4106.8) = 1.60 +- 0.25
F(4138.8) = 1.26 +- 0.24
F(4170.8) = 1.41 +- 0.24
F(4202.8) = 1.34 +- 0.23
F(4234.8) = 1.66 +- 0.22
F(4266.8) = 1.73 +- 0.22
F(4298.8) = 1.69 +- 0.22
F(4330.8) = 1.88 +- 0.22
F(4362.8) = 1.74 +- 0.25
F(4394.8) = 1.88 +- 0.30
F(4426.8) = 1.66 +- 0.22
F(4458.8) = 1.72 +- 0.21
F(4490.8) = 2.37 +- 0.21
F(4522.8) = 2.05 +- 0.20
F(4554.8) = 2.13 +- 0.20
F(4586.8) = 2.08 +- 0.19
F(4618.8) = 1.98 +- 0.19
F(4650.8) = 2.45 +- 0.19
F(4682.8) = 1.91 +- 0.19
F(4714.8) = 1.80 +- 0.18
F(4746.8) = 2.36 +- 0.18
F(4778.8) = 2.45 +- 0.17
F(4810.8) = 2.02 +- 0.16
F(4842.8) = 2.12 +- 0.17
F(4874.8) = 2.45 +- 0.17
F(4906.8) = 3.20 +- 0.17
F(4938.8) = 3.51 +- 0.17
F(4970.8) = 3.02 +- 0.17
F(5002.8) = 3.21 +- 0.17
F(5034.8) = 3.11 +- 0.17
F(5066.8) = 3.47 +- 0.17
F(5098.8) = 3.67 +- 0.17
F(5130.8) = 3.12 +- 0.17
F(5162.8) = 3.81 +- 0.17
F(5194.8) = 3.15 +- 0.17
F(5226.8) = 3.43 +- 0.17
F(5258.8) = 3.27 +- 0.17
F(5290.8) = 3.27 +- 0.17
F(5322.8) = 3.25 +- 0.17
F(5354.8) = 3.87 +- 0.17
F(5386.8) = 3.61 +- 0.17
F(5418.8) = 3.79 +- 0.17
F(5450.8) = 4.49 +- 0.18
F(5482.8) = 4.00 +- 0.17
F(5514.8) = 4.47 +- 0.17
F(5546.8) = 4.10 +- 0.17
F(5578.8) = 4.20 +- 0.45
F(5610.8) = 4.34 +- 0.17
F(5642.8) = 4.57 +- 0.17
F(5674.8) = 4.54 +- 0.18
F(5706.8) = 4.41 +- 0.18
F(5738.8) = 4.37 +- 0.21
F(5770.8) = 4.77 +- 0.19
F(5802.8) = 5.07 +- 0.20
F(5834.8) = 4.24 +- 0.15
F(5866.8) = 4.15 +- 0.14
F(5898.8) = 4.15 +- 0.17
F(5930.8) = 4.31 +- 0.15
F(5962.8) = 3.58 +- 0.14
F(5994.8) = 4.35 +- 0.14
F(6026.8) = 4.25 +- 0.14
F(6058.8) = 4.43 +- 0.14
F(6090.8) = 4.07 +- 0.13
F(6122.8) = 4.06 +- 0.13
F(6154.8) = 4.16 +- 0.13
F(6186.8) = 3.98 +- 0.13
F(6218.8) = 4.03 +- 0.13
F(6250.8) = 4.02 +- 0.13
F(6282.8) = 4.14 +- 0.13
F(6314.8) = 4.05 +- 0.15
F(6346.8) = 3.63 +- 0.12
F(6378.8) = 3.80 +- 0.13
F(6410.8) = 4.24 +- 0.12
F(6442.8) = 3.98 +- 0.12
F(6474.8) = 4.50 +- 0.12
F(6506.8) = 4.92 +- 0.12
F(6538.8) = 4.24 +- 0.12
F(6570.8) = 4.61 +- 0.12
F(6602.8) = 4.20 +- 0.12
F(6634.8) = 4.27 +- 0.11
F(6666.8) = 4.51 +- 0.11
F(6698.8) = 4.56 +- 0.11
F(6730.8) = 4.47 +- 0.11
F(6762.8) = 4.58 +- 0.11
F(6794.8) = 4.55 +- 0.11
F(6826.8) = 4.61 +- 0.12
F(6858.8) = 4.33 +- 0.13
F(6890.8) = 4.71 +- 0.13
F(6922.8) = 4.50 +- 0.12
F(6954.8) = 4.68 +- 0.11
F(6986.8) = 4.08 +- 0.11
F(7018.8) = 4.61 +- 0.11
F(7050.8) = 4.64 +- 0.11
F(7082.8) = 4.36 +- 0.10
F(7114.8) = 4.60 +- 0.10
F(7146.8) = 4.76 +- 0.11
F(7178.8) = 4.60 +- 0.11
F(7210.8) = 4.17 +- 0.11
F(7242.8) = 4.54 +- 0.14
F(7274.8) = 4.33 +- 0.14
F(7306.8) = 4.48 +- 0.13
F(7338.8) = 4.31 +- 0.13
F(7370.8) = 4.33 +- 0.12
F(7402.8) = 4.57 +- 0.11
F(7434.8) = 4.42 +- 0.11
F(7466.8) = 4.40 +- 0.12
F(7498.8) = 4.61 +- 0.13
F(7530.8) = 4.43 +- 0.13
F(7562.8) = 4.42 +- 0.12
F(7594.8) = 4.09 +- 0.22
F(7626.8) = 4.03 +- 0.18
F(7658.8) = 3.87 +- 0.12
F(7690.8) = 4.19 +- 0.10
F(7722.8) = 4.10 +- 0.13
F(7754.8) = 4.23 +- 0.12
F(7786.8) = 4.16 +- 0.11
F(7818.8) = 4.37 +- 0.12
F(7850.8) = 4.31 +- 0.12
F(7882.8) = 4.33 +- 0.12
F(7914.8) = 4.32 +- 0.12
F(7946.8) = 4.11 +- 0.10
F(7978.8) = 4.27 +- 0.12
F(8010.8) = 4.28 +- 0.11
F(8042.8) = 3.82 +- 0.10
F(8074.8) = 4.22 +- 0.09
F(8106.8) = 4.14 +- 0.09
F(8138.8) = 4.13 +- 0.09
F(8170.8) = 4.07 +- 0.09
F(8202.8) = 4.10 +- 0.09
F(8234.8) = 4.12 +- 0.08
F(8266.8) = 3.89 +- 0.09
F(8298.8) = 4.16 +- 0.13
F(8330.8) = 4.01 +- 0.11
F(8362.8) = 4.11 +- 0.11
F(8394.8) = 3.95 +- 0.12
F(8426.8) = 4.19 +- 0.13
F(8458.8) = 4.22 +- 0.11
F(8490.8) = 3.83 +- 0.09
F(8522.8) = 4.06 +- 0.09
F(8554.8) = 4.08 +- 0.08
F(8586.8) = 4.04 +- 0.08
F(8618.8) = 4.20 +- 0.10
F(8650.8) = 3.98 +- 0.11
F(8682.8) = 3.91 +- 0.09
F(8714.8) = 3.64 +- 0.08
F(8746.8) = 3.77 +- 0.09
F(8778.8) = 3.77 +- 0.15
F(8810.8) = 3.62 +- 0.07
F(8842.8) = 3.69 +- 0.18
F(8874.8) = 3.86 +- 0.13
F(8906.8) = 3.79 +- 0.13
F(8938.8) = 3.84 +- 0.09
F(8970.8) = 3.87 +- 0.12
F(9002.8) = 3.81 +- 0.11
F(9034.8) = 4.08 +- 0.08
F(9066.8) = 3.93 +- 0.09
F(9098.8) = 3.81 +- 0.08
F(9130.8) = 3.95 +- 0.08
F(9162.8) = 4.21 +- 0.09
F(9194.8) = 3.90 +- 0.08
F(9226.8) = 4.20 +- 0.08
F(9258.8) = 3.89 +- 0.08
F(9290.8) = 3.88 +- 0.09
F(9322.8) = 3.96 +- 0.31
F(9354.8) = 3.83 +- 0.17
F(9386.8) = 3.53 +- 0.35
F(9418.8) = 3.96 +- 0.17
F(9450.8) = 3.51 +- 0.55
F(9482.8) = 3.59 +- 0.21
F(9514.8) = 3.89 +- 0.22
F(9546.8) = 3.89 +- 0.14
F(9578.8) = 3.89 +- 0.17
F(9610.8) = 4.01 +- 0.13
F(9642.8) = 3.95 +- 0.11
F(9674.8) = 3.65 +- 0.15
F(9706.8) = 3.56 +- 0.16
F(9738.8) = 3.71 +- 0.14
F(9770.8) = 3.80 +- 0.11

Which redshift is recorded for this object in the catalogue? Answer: 0.23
